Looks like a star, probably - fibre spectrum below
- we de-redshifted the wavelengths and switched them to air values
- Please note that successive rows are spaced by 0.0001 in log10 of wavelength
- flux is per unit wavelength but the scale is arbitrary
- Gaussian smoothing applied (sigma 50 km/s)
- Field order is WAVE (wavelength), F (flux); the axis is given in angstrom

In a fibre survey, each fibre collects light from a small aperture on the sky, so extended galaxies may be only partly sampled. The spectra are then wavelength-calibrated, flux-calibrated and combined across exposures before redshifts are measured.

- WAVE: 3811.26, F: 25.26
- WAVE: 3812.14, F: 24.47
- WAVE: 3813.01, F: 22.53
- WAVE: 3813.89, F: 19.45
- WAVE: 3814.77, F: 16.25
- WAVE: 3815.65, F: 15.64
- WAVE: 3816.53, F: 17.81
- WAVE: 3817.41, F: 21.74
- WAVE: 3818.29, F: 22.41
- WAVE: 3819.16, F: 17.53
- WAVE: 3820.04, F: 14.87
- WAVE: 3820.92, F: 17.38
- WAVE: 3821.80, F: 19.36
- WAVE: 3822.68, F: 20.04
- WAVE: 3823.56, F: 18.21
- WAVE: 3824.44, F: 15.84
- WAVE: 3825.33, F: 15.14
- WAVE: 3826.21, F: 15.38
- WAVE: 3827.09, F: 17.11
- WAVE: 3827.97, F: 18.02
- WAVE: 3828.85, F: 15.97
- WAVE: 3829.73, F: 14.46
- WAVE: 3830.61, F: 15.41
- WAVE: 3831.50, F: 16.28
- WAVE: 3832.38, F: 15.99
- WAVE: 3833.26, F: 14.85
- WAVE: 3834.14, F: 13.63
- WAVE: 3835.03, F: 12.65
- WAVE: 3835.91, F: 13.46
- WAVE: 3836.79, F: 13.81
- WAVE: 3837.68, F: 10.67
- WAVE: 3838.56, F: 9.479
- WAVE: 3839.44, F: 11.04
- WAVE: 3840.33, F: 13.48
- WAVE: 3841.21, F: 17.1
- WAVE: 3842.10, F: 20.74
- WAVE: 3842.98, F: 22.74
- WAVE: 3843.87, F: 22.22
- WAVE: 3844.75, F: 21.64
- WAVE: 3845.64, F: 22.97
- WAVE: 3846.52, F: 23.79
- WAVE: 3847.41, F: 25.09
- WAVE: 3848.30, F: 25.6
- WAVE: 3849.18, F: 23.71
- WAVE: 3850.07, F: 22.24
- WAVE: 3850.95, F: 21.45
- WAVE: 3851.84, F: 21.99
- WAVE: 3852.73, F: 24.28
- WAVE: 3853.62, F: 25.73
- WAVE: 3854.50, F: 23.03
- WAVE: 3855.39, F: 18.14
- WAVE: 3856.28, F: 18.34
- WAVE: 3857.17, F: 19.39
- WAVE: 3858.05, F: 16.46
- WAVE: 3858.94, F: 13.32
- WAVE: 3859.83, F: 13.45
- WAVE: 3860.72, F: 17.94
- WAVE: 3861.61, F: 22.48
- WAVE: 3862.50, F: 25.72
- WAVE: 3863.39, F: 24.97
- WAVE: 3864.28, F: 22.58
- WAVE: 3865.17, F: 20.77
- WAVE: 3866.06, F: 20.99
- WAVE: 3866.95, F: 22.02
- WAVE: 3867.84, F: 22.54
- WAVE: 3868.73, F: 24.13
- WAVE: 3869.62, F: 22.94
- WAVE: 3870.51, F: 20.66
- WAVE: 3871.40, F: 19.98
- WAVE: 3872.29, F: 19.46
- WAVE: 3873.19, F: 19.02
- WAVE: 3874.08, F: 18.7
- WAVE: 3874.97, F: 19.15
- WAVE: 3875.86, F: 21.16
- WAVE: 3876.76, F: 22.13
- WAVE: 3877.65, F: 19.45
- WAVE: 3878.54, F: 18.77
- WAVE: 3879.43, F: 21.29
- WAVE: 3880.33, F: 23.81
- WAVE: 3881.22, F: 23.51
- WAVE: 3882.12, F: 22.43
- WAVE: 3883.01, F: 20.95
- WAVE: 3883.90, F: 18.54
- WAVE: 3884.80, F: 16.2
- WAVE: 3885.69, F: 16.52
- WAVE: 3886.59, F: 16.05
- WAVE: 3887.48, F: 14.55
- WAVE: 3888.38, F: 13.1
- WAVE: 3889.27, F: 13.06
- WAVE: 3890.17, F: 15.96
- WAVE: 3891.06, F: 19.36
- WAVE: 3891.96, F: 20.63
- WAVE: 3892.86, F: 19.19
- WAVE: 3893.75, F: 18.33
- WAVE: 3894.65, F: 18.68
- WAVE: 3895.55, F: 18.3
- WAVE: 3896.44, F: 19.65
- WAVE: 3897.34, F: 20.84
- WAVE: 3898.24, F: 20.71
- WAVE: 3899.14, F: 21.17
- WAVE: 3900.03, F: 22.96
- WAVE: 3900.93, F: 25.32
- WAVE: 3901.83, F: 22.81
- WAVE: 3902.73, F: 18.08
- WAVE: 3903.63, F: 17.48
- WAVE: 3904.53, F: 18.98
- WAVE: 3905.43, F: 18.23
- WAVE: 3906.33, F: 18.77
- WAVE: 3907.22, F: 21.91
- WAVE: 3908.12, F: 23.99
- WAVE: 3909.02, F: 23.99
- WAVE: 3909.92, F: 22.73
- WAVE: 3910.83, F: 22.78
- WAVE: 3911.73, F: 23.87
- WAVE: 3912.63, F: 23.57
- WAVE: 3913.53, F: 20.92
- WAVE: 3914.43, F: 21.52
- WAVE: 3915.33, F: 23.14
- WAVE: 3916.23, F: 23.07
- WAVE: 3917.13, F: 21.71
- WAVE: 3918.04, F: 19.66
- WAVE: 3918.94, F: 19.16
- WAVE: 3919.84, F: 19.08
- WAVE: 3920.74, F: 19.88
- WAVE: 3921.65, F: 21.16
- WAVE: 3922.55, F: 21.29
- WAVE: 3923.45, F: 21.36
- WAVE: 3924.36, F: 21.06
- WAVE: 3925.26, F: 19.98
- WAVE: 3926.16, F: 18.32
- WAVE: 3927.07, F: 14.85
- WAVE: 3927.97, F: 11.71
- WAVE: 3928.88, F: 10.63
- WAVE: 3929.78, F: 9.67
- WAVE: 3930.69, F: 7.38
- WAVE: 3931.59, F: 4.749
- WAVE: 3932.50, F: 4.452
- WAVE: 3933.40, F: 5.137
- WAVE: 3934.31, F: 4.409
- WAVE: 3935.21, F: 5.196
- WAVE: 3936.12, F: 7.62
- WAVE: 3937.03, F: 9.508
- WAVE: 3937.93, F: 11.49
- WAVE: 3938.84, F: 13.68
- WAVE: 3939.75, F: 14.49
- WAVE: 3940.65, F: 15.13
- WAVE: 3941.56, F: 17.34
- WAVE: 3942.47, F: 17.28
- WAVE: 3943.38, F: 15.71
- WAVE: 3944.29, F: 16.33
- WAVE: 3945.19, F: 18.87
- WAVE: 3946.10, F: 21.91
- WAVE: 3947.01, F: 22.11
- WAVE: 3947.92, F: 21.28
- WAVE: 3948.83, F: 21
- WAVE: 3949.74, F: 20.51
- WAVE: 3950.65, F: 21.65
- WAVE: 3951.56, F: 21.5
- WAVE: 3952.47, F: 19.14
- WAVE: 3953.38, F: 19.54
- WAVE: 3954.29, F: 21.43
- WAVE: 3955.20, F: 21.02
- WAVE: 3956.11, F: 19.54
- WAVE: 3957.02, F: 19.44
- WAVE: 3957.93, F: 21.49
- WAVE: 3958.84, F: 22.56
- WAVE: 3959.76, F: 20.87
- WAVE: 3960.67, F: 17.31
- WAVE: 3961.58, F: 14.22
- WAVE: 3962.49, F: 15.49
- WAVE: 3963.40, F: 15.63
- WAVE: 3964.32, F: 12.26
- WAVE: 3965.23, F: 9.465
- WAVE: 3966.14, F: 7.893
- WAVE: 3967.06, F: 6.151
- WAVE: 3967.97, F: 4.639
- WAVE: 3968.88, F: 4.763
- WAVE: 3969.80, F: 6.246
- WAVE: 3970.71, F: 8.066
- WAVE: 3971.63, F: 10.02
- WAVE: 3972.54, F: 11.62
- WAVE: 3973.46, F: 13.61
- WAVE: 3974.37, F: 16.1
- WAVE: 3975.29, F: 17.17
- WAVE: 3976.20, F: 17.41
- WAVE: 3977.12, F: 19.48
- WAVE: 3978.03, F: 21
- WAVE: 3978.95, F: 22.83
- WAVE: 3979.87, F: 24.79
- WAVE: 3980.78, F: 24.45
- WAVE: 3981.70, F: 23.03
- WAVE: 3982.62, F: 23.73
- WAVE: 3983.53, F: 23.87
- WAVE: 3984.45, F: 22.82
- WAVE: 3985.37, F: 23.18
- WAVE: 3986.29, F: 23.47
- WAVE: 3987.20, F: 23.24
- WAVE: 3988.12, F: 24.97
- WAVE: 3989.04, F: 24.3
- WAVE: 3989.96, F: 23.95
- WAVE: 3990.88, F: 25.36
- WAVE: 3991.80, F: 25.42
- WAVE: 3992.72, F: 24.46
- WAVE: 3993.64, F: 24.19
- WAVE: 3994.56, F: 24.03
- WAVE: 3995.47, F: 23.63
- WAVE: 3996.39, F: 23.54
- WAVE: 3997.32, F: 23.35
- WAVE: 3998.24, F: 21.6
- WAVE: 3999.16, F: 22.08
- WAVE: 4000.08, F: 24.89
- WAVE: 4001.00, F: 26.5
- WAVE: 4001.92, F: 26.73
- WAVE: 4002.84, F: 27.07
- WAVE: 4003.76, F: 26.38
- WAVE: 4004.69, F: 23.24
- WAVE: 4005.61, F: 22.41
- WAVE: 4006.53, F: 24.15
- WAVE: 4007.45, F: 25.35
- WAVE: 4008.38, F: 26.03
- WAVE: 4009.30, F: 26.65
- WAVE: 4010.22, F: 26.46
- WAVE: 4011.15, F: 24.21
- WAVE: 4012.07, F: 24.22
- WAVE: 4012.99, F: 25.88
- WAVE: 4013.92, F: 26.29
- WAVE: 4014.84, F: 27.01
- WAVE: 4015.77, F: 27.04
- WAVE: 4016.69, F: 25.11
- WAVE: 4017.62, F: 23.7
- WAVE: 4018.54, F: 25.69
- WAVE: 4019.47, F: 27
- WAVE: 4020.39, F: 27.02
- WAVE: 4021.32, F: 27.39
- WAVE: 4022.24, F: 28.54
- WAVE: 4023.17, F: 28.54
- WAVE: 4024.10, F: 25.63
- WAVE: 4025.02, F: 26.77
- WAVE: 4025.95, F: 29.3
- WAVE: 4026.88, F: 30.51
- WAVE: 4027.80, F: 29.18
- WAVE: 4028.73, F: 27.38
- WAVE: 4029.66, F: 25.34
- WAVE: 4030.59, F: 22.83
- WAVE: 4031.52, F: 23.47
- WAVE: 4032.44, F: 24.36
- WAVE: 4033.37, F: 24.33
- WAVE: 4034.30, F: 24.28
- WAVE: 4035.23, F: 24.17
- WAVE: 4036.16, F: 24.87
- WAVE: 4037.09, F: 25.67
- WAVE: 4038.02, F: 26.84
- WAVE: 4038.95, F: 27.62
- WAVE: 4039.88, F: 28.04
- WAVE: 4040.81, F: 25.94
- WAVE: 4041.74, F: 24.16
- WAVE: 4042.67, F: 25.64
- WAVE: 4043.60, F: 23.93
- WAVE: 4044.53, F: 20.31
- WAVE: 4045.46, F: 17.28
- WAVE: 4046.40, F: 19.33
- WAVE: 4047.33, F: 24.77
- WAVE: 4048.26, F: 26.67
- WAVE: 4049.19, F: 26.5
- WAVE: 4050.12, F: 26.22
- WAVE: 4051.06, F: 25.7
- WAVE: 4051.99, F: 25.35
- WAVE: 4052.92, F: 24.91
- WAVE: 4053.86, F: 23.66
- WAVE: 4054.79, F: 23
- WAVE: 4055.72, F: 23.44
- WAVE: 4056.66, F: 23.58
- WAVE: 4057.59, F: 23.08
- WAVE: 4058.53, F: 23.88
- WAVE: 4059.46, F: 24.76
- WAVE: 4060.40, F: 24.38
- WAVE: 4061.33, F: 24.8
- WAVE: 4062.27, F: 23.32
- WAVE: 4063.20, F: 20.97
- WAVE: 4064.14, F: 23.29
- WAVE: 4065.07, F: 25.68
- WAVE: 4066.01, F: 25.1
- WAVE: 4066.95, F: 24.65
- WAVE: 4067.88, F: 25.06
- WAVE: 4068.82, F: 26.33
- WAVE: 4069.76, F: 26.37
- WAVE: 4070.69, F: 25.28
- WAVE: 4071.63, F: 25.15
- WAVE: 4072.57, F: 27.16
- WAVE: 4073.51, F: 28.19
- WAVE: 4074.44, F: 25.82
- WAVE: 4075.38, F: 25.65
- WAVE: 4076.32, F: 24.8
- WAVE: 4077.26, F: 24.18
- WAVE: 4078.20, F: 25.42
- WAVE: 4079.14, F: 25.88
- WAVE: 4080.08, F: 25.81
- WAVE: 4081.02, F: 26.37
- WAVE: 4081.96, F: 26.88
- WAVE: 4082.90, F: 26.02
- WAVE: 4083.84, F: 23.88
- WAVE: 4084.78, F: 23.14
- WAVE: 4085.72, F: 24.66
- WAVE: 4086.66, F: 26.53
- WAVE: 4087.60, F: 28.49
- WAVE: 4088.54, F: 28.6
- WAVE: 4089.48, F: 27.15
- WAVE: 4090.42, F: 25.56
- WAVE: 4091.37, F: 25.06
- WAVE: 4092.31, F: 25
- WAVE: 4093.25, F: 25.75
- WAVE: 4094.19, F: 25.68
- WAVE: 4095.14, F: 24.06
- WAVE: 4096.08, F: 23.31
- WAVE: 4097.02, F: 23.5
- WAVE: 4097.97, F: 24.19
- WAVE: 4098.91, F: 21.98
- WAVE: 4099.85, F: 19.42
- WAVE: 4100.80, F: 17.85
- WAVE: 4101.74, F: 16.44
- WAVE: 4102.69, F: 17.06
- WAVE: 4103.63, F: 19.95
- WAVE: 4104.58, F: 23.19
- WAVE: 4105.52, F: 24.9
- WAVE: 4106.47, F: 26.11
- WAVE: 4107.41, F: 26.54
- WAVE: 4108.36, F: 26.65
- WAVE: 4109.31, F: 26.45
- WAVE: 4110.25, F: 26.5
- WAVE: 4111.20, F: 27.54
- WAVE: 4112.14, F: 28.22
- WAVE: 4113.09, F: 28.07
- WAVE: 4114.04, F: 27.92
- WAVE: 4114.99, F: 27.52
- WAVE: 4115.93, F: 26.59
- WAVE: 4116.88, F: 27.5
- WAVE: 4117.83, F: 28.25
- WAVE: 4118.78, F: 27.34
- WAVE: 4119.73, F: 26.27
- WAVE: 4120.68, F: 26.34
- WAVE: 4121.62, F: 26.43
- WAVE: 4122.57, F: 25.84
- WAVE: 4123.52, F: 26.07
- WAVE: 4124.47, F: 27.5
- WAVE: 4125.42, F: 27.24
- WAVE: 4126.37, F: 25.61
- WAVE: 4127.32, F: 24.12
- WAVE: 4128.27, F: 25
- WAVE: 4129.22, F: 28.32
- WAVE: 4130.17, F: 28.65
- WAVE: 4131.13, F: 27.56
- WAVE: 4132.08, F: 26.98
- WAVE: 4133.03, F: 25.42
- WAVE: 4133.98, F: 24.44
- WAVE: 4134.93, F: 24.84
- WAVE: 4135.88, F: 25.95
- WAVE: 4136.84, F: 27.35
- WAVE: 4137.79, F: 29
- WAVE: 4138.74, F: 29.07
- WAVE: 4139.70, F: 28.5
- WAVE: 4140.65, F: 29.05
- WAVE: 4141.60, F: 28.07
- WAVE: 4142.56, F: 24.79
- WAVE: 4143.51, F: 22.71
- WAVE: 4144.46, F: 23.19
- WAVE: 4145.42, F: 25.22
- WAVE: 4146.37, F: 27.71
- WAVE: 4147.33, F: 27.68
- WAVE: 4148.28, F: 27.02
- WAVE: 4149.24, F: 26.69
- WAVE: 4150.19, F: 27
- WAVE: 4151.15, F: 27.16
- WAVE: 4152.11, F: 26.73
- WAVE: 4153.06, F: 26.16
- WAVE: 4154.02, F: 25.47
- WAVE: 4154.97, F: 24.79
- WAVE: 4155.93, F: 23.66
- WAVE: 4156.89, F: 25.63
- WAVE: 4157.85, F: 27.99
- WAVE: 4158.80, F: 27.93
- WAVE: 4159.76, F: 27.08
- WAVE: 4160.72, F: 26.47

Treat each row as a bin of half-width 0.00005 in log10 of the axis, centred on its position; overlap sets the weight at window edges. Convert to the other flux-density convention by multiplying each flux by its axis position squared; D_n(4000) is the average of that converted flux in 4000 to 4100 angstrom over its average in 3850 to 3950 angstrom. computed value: 1.46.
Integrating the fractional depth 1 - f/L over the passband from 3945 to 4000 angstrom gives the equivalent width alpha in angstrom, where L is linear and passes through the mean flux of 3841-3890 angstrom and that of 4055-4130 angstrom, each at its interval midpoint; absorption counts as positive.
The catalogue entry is 8.6 angstrom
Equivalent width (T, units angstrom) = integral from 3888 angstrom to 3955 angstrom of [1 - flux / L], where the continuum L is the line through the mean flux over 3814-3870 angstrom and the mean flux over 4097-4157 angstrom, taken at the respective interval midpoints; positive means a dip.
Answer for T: 9.1 angstrom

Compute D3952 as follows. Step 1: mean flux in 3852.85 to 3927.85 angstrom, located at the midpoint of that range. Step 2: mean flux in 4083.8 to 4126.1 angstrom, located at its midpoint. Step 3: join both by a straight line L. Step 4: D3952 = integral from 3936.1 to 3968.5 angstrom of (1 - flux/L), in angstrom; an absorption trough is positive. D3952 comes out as 7.5 angstrom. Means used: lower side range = 20.2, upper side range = 25.2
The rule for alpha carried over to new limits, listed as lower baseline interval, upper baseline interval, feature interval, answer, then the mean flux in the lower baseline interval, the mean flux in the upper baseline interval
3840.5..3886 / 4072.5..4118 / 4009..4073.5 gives -3.0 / 21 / 25.1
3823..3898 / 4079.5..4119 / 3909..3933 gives 2.8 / 18.9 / 25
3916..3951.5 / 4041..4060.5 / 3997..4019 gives -4.5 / 15.7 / 23.9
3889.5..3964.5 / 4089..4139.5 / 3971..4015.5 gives -5.0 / 18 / 25.5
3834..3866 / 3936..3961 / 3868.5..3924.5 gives -4.0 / 19.4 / 18.4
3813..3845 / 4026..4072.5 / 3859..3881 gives -3.3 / 16.7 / 24.8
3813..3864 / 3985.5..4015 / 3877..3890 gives 1.1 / 18.4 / 24.7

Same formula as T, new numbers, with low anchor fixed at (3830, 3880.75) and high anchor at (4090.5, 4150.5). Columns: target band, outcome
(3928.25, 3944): 8.2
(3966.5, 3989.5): 4.9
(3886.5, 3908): 1.5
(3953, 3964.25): 1.6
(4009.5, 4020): -1.1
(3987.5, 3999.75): -0.6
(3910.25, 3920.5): -0.4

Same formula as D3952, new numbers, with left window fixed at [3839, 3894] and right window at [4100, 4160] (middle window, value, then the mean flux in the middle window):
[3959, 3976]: 7.85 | 12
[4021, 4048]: -1.76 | 25.4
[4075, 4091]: -0.57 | 25.8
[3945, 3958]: 0.77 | 20.7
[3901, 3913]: -0.24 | 21.4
